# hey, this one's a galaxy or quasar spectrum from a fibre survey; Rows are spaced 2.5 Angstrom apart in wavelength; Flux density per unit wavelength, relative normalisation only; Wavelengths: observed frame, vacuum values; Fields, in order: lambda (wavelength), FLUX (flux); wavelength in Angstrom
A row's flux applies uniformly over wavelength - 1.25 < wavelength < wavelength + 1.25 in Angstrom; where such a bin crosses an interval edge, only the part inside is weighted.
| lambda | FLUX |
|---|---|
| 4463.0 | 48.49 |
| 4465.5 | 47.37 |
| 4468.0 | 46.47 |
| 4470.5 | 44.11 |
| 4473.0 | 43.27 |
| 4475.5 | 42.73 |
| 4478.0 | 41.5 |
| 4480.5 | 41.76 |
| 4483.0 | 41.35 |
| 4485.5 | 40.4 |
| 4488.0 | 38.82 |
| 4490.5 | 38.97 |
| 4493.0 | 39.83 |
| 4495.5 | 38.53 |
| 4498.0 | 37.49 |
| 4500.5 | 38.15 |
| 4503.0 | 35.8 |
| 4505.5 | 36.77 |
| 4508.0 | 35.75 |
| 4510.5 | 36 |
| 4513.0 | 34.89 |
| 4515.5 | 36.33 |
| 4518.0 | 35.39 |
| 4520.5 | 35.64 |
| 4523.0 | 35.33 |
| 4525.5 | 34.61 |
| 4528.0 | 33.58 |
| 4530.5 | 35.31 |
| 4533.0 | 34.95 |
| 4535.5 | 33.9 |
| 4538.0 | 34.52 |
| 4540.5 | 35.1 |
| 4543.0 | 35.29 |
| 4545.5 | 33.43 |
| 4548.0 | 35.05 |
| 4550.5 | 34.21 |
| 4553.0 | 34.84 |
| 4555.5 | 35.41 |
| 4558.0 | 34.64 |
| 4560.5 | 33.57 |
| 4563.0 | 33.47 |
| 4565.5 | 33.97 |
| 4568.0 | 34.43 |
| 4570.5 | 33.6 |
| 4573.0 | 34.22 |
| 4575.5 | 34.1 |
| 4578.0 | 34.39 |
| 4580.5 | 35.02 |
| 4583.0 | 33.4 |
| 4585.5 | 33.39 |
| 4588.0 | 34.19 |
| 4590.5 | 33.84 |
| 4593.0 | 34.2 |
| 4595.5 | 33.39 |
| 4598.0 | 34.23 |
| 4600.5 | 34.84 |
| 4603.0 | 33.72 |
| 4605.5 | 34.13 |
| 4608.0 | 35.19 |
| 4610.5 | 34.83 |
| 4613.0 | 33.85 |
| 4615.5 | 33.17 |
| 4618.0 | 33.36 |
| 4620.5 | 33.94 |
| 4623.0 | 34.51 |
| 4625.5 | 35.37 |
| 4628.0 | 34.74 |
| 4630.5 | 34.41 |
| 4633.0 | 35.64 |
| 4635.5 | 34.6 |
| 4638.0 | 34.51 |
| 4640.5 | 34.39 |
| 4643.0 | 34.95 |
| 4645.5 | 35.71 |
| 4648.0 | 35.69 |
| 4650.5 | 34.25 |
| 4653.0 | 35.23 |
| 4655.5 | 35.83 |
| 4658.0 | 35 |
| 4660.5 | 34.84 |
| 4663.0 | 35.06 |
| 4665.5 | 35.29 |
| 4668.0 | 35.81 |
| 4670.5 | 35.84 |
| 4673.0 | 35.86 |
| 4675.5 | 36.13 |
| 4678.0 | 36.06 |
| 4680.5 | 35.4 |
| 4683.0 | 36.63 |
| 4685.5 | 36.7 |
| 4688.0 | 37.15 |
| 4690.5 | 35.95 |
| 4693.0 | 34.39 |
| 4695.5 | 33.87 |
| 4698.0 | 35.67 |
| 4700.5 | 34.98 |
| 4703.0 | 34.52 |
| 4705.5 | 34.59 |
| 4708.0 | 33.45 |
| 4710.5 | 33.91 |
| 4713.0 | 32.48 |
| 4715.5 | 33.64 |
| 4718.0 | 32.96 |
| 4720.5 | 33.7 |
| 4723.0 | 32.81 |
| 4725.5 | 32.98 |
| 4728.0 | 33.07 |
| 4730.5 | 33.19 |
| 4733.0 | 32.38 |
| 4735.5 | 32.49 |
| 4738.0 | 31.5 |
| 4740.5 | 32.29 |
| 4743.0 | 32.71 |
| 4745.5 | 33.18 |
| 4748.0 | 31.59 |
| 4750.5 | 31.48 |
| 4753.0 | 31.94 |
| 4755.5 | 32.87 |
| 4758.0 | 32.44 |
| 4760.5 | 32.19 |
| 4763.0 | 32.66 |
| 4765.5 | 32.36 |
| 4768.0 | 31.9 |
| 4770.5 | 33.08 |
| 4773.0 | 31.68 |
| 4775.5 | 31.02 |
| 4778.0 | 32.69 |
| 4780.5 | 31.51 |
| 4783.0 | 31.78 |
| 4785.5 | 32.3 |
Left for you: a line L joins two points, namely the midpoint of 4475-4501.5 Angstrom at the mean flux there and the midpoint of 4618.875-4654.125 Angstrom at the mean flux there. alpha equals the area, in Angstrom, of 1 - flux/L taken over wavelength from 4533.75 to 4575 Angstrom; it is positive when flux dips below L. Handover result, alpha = 3.6 Angstrom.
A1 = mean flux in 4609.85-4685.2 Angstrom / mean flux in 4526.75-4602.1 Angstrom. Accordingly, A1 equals 1.02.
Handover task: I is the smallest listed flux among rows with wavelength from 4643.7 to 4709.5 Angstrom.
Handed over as 33.45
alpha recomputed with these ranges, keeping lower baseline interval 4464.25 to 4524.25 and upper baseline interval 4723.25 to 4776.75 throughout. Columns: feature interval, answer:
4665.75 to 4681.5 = -0.6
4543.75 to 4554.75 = 1.0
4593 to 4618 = 1.5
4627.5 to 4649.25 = 0.2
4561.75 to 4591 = 2.4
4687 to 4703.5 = -0.7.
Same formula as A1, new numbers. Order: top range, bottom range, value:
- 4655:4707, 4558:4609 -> 1.04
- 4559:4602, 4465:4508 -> 0.84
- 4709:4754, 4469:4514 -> 0.83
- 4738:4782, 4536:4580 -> 0.94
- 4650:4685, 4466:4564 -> 0.96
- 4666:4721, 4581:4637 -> 1.02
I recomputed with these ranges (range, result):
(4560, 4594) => 33.39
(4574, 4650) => 33.17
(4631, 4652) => 34.25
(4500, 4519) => 34.89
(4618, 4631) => 33.36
